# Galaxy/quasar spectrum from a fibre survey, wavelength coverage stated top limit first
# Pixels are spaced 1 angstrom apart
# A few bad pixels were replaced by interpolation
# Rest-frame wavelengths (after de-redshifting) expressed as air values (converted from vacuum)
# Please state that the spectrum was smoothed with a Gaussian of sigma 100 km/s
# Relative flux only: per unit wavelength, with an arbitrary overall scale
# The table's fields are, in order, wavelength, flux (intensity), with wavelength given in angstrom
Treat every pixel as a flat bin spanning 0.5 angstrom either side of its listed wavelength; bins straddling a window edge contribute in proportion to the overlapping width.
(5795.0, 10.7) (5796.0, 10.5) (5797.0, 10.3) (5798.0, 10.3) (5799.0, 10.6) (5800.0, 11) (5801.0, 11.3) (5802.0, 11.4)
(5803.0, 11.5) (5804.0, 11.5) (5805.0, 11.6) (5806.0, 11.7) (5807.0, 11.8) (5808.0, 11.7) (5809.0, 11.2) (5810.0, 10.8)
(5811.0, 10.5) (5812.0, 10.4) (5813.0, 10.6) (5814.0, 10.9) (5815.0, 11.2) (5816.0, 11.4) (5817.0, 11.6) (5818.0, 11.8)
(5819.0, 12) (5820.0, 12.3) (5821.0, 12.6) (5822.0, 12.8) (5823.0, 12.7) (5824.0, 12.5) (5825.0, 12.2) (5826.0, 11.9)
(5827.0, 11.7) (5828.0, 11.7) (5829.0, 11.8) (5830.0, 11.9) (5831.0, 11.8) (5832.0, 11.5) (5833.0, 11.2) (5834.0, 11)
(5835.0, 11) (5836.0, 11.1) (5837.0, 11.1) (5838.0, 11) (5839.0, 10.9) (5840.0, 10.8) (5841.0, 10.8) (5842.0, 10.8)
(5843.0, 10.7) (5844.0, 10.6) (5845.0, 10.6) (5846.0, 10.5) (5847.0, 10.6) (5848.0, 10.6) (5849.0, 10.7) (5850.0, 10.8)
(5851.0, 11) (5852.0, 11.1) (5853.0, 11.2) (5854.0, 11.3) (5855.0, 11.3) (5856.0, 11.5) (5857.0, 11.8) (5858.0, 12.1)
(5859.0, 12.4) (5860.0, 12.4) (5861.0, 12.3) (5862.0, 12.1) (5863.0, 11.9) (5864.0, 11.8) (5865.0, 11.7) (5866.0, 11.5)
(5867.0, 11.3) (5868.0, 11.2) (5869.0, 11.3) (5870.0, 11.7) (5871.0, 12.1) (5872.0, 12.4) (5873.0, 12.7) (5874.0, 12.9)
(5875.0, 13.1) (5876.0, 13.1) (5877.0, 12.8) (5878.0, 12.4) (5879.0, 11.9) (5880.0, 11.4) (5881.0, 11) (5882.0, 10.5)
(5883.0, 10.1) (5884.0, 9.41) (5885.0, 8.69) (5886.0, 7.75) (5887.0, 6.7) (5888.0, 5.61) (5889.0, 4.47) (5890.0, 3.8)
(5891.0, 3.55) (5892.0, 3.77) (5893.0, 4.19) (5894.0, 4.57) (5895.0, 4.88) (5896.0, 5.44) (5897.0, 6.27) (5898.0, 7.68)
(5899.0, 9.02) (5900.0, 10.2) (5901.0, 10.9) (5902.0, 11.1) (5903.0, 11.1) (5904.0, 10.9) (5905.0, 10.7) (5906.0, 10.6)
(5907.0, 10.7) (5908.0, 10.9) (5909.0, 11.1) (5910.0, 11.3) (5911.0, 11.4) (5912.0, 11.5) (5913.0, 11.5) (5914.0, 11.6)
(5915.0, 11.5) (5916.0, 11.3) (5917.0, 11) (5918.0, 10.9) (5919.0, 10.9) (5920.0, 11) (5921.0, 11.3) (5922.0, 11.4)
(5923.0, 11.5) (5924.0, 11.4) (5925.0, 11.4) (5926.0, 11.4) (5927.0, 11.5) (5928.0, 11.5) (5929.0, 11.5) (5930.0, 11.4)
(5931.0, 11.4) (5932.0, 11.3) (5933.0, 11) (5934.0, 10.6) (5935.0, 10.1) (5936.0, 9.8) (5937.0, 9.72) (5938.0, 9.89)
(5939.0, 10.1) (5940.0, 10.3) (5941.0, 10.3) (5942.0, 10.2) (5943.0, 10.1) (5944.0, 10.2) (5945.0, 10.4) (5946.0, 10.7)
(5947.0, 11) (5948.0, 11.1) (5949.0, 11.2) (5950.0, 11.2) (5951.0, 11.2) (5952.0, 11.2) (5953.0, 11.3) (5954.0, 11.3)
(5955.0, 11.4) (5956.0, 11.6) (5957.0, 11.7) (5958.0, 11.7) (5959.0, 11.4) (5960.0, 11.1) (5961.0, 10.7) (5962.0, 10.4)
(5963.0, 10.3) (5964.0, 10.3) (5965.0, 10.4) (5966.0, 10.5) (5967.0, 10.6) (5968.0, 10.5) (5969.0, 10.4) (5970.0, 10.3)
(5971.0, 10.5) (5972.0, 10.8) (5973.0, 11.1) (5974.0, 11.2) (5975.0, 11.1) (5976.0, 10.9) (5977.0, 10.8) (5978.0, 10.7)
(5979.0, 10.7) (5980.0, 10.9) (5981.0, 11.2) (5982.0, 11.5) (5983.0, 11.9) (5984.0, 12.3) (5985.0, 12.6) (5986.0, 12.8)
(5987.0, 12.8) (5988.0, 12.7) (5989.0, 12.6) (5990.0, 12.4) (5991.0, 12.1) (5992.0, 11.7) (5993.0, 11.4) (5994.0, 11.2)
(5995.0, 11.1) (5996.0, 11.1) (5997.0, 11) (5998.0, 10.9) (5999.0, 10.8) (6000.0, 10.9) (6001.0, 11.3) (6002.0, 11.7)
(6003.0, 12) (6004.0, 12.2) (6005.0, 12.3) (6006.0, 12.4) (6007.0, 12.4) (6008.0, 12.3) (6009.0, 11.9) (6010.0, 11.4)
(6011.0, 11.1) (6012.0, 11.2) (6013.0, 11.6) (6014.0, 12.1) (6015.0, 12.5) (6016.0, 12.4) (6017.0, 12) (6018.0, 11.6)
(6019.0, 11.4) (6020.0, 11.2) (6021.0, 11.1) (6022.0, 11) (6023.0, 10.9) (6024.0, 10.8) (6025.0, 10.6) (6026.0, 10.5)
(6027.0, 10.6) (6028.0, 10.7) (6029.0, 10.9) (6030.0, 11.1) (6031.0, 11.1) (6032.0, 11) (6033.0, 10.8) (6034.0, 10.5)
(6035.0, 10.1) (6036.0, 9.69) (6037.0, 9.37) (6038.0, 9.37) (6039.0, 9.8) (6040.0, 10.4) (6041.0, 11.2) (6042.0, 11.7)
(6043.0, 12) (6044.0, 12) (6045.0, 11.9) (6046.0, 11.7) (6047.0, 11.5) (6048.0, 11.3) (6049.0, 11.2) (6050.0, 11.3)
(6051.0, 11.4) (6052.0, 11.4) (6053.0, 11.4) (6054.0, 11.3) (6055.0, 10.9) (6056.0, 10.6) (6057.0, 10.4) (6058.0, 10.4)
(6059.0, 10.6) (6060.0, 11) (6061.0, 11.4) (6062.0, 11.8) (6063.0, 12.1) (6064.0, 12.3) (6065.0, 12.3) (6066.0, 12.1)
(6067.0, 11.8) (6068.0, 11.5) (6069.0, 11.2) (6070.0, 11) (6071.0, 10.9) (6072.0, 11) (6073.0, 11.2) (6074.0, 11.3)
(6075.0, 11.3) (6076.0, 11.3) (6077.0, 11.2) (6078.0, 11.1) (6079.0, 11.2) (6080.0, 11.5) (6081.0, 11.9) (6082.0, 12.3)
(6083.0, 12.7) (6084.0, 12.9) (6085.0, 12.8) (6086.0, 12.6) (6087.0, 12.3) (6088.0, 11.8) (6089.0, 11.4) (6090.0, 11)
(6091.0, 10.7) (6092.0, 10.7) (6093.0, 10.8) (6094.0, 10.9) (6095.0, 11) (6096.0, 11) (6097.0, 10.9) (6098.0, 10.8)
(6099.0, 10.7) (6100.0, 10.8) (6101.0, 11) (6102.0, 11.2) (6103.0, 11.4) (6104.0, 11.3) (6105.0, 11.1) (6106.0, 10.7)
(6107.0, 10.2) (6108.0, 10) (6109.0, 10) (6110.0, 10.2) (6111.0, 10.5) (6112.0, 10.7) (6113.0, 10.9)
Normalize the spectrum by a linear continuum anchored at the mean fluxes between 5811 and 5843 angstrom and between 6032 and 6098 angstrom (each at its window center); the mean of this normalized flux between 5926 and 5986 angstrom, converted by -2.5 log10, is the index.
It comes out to 0.04 mag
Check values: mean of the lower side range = 11.5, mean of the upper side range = 11.3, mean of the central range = 10.9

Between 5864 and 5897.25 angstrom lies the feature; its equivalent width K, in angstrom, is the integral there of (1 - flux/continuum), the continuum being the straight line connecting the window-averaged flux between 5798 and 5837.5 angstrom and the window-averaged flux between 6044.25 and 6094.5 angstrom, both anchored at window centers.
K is 6.4 angstrom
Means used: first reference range 11.5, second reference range 11.5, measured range 9.28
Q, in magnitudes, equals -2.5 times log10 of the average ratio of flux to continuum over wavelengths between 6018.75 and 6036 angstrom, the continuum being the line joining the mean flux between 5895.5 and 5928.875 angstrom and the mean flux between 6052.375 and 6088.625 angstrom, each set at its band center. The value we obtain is 0.05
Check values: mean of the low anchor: 10.7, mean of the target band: 10.8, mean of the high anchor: 11.5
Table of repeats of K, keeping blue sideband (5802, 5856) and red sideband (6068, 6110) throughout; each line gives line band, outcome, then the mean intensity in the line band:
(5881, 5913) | 8.11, 8.44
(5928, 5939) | 0.59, 10.7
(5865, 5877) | -0.86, 12.1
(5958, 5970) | 0.69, 10.6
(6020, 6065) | 1.02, 11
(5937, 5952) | 0.97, 10.6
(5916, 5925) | 0.08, 11.2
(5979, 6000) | -0.81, 11.7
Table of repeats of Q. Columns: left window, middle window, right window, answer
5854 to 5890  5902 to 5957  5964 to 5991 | 0.017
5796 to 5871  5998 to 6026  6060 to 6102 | -0.011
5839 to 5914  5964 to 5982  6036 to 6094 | 0.005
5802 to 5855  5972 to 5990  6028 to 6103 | -0.035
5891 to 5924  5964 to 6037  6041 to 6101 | -0.063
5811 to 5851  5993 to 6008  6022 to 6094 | -0.028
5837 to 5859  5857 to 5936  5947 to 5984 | 0.067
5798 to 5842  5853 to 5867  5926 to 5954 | -0.056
